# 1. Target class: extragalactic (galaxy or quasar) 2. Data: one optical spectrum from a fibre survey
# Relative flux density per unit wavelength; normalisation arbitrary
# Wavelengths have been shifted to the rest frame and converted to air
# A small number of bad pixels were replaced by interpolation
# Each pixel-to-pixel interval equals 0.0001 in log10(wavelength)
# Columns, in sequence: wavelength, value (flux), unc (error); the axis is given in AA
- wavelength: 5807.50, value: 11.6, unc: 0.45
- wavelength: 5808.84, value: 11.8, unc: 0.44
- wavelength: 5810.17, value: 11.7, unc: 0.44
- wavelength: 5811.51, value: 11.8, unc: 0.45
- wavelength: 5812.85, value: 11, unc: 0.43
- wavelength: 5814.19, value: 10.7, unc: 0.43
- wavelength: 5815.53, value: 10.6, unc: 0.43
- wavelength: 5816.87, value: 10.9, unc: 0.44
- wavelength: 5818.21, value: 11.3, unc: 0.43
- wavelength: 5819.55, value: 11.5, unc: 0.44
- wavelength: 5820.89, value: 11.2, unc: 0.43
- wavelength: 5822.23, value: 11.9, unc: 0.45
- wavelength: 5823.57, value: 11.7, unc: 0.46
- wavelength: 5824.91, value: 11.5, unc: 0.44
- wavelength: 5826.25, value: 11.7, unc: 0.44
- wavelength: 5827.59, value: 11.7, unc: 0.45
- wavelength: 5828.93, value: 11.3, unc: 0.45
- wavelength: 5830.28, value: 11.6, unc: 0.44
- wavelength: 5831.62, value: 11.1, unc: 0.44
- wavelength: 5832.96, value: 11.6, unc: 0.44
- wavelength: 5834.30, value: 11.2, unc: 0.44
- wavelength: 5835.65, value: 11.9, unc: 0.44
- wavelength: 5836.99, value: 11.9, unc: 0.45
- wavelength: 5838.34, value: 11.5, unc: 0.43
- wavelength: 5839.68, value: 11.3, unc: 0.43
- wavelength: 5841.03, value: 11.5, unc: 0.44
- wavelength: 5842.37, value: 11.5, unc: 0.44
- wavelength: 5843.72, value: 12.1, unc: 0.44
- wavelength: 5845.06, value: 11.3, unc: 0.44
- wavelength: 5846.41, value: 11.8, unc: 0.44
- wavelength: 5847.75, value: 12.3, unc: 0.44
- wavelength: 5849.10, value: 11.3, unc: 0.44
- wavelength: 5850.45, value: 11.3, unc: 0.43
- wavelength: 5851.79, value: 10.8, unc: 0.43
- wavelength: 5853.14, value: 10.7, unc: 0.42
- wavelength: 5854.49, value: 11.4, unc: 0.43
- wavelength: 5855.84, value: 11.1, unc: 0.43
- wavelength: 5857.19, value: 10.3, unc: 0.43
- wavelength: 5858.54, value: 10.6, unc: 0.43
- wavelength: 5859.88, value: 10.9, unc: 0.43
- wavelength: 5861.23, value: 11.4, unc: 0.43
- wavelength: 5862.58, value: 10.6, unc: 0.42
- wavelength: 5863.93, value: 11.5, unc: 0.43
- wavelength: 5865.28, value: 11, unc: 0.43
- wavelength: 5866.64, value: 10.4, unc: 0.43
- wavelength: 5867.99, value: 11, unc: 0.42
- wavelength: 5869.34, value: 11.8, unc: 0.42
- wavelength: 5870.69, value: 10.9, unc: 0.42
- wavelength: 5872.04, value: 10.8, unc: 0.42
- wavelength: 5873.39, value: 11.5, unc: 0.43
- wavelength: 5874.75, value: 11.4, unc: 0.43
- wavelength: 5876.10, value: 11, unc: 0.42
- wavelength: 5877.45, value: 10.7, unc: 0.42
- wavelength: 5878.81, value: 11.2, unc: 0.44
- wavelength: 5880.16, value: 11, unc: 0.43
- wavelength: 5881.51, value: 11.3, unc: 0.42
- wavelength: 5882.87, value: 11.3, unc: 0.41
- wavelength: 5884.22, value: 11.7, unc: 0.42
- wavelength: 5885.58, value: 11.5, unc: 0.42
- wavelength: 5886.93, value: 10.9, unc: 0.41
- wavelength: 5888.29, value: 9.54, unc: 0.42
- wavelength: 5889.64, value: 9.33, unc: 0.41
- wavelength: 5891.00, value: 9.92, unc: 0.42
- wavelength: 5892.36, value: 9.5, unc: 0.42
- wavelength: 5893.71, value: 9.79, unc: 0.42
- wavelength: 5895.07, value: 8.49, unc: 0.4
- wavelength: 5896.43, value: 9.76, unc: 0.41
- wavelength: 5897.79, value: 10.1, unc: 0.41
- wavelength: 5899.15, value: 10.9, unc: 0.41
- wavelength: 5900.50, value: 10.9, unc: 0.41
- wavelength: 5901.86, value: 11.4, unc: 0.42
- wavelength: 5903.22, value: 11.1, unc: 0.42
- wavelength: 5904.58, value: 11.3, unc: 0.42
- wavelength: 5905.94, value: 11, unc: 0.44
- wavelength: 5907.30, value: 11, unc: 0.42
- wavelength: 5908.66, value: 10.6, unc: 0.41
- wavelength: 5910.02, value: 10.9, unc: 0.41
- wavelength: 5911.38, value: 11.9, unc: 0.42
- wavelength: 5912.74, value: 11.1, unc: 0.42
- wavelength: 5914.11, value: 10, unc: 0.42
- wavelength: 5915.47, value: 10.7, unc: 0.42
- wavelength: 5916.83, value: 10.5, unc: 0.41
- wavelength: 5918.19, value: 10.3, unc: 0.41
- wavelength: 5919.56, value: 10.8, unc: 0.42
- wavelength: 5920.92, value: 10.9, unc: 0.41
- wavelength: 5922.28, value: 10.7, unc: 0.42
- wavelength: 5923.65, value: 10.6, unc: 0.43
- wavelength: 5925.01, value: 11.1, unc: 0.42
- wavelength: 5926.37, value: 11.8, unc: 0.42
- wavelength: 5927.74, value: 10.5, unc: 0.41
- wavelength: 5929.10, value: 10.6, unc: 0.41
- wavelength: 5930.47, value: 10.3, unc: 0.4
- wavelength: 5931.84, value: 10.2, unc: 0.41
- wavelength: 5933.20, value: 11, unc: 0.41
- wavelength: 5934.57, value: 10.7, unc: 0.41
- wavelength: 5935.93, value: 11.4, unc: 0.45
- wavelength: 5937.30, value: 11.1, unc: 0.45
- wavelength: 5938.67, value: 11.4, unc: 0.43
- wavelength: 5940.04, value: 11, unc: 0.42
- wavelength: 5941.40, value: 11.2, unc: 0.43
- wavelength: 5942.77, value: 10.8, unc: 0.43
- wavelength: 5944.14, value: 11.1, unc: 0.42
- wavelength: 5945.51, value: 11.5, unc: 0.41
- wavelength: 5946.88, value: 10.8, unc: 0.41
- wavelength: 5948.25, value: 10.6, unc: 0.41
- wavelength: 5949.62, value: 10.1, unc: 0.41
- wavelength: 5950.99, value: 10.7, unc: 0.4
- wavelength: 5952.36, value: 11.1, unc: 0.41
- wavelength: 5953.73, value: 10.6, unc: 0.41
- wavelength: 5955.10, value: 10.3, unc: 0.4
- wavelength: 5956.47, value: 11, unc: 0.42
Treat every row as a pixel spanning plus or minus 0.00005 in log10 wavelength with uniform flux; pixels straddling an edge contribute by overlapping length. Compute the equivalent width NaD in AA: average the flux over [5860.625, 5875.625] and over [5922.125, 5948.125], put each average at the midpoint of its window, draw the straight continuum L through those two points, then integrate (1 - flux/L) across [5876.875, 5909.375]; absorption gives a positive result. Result 1.3 AA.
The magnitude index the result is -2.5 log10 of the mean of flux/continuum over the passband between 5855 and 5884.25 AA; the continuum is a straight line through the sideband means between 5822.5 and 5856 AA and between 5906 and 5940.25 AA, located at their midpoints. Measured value 0.02 mag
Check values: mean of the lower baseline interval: 11.5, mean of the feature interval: 11.1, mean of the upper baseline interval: 10.8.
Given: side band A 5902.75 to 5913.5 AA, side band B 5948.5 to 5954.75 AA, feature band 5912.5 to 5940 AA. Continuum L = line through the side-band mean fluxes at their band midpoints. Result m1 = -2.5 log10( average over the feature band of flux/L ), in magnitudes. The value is 0.01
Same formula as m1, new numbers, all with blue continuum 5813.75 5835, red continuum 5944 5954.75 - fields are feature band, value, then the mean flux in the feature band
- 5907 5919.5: 0.018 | 10.8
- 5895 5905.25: 0.040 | 10.6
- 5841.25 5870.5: 0.001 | 11.2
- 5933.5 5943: -0.026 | 11.1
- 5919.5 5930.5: 0.005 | 10.8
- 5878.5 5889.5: 0.010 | 11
